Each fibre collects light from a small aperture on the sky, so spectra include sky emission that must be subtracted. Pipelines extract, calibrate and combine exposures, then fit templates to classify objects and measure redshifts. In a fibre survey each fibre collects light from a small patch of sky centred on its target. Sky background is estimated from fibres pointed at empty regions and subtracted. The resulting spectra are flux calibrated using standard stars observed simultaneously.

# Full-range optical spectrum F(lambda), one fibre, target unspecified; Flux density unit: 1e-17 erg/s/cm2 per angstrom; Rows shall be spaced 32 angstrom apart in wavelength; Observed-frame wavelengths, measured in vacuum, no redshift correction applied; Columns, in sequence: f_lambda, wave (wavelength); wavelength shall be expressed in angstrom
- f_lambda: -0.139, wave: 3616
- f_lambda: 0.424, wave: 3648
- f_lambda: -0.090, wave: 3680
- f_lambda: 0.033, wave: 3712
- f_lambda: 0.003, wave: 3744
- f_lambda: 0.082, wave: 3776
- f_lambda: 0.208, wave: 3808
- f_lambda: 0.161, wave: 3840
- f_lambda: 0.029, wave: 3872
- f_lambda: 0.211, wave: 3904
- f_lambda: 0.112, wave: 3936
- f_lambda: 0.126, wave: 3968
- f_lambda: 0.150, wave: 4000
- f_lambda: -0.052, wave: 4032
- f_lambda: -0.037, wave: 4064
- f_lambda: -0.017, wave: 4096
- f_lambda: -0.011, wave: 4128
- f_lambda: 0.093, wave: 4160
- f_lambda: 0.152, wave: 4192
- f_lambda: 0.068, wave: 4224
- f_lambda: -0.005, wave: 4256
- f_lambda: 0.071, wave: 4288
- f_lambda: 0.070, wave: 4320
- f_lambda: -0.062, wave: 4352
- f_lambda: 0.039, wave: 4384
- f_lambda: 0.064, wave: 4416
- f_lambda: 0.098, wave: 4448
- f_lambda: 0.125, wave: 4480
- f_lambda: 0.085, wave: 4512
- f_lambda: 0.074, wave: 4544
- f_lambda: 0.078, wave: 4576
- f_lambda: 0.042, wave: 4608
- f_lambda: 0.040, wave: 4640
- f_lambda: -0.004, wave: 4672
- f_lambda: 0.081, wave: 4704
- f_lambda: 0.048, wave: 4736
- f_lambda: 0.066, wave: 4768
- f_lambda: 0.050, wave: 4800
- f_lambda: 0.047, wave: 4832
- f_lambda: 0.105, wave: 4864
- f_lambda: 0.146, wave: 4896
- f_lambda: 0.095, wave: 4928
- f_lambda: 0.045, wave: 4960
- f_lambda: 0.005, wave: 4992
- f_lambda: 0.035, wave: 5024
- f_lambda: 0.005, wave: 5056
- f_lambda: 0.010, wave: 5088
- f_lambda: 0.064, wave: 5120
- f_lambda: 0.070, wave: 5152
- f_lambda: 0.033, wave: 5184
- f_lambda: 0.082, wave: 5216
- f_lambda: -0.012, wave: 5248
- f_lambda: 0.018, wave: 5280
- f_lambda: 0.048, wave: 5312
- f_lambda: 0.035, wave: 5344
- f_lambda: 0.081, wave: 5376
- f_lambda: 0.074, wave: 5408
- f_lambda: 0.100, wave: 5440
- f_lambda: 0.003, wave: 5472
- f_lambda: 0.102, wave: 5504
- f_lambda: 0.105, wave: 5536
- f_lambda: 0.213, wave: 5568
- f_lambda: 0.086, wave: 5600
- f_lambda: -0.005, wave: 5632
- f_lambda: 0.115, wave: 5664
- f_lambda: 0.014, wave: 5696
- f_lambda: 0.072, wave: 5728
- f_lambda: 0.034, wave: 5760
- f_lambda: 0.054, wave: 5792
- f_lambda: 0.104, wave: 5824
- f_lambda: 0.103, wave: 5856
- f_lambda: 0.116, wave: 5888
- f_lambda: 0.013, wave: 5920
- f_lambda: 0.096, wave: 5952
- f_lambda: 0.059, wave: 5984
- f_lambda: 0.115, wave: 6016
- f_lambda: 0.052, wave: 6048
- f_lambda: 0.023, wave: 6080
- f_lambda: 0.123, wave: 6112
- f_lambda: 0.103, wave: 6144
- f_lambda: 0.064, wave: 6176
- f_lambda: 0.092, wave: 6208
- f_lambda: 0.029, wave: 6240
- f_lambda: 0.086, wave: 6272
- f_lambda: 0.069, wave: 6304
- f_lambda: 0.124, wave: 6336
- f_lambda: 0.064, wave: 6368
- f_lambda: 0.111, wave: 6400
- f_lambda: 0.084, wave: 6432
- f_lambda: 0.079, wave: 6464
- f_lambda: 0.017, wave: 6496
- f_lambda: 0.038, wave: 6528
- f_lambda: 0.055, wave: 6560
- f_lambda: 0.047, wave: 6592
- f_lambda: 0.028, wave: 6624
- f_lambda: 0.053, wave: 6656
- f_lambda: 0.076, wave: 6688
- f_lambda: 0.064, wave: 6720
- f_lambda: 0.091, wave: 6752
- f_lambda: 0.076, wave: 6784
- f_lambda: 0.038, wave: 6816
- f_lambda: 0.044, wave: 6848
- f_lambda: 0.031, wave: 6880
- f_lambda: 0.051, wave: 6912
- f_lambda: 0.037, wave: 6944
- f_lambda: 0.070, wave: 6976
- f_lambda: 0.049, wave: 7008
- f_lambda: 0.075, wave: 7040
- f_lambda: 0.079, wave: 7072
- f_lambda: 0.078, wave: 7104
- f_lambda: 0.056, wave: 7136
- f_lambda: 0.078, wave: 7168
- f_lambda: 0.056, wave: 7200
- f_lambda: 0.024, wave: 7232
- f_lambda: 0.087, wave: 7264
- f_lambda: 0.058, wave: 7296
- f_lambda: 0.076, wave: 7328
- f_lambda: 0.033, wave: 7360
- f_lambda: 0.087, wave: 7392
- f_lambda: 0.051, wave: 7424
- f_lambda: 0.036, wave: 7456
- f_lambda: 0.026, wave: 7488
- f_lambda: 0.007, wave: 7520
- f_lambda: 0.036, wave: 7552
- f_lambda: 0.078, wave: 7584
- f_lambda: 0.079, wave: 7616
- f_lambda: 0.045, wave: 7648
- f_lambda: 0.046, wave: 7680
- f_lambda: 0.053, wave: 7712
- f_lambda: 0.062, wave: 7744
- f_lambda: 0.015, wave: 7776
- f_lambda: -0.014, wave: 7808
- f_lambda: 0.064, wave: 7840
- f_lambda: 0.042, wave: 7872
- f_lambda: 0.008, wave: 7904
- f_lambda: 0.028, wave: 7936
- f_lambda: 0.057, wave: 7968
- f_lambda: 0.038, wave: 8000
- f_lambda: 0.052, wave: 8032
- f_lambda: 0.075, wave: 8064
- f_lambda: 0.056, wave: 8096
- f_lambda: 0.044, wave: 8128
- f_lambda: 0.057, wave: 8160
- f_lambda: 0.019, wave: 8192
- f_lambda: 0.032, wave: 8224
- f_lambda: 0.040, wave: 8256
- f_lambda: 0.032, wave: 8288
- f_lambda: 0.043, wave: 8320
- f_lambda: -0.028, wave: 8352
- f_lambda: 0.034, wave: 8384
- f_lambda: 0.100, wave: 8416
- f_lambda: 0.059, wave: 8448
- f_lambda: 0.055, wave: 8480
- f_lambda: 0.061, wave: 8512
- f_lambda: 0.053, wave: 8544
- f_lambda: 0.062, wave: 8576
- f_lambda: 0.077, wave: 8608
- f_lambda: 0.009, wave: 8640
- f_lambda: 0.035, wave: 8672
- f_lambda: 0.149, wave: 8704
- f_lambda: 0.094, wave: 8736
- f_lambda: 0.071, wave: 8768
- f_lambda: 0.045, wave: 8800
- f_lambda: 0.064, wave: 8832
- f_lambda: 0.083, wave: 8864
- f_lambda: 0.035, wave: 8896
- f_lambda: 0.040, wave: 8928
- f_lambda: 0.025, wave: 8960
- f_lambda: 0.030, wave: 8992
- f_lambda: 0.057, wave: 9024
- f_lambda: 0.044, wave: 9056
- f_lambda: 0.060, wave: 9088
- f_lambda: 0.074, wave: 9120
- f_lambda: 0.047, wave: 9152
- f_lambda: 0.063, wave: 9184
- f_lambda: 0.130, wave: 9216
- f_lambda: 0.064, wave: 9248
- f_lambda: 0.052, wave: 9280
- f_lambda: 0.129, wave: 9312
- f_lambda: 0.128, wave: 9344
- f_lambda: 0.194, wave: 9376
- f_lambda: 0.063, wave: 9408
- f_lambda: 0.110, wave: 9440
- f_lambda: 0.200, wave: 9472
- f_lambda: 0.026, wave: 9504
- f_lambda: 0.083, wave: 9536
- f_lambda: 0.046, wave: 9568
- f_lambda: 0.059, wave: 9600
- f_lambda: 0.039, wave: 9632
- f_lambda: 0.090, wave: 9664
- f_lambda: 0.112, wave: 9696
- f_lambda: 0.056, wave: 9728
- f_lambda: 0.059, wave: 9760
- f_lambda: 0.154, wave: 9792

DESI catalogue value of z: 1.33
